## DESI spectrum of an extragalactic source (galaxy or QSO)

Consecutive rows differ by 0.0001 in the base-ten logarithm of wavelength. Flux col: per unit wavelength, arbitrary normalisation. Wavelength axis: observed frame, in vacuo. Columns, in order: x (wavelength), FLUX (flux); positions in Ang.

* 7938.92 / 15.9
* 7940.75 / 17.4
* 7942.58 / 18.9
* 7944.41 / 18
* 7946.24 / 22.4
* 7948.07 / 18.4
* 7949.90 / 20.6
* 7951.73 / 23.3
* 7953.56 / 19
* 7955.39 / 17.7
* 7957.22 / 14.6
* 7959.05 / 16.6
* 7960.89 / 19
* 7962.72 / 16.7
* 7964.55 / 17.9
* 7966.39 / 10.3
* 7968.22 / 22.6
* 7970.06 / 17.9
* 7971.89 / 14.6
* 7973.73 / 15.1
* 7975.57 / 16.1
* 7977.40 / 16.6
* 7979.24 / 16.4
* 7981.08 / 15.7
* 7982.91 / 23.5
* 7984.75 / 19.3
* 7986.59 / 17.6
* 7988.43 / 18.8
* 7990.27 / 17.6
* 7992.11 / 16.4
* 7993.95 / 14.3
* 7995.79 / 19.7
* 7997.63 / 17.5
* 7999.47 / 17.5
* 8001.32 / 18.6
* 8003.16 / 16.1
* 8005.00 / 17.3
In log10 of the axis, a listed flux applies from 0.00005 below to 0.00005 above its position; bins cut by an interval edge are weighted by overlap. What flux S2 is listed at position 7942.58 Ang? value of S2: 18.9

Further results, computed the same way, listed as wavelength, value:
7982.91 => 23.5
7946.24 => 22.4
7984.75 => 19.3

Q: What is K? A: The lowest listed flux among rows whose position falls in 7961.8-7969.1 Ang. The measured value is 10.3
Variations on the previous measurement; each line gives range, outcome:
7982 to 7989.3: 17.6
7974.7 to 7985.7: 15.7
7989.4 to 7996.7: 14.3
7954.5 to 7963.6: 14.6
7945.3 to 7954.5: 18.4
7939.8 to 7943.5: 17.4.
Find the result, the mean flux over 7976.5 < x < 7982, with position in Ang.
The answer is 16.3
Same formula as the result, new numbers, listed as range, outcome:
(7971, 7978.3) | 15.6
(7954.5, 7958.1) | 16.2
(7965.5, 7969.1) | 16.5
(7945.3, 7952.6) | 21.2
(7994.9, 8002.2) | 18.3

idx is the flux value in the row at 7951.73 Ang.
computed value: 23.3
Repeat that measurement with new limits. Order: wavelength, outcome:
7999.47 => 17.5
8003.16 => 16.1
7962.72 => 16.7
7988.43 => 18.8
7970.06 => 17.9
